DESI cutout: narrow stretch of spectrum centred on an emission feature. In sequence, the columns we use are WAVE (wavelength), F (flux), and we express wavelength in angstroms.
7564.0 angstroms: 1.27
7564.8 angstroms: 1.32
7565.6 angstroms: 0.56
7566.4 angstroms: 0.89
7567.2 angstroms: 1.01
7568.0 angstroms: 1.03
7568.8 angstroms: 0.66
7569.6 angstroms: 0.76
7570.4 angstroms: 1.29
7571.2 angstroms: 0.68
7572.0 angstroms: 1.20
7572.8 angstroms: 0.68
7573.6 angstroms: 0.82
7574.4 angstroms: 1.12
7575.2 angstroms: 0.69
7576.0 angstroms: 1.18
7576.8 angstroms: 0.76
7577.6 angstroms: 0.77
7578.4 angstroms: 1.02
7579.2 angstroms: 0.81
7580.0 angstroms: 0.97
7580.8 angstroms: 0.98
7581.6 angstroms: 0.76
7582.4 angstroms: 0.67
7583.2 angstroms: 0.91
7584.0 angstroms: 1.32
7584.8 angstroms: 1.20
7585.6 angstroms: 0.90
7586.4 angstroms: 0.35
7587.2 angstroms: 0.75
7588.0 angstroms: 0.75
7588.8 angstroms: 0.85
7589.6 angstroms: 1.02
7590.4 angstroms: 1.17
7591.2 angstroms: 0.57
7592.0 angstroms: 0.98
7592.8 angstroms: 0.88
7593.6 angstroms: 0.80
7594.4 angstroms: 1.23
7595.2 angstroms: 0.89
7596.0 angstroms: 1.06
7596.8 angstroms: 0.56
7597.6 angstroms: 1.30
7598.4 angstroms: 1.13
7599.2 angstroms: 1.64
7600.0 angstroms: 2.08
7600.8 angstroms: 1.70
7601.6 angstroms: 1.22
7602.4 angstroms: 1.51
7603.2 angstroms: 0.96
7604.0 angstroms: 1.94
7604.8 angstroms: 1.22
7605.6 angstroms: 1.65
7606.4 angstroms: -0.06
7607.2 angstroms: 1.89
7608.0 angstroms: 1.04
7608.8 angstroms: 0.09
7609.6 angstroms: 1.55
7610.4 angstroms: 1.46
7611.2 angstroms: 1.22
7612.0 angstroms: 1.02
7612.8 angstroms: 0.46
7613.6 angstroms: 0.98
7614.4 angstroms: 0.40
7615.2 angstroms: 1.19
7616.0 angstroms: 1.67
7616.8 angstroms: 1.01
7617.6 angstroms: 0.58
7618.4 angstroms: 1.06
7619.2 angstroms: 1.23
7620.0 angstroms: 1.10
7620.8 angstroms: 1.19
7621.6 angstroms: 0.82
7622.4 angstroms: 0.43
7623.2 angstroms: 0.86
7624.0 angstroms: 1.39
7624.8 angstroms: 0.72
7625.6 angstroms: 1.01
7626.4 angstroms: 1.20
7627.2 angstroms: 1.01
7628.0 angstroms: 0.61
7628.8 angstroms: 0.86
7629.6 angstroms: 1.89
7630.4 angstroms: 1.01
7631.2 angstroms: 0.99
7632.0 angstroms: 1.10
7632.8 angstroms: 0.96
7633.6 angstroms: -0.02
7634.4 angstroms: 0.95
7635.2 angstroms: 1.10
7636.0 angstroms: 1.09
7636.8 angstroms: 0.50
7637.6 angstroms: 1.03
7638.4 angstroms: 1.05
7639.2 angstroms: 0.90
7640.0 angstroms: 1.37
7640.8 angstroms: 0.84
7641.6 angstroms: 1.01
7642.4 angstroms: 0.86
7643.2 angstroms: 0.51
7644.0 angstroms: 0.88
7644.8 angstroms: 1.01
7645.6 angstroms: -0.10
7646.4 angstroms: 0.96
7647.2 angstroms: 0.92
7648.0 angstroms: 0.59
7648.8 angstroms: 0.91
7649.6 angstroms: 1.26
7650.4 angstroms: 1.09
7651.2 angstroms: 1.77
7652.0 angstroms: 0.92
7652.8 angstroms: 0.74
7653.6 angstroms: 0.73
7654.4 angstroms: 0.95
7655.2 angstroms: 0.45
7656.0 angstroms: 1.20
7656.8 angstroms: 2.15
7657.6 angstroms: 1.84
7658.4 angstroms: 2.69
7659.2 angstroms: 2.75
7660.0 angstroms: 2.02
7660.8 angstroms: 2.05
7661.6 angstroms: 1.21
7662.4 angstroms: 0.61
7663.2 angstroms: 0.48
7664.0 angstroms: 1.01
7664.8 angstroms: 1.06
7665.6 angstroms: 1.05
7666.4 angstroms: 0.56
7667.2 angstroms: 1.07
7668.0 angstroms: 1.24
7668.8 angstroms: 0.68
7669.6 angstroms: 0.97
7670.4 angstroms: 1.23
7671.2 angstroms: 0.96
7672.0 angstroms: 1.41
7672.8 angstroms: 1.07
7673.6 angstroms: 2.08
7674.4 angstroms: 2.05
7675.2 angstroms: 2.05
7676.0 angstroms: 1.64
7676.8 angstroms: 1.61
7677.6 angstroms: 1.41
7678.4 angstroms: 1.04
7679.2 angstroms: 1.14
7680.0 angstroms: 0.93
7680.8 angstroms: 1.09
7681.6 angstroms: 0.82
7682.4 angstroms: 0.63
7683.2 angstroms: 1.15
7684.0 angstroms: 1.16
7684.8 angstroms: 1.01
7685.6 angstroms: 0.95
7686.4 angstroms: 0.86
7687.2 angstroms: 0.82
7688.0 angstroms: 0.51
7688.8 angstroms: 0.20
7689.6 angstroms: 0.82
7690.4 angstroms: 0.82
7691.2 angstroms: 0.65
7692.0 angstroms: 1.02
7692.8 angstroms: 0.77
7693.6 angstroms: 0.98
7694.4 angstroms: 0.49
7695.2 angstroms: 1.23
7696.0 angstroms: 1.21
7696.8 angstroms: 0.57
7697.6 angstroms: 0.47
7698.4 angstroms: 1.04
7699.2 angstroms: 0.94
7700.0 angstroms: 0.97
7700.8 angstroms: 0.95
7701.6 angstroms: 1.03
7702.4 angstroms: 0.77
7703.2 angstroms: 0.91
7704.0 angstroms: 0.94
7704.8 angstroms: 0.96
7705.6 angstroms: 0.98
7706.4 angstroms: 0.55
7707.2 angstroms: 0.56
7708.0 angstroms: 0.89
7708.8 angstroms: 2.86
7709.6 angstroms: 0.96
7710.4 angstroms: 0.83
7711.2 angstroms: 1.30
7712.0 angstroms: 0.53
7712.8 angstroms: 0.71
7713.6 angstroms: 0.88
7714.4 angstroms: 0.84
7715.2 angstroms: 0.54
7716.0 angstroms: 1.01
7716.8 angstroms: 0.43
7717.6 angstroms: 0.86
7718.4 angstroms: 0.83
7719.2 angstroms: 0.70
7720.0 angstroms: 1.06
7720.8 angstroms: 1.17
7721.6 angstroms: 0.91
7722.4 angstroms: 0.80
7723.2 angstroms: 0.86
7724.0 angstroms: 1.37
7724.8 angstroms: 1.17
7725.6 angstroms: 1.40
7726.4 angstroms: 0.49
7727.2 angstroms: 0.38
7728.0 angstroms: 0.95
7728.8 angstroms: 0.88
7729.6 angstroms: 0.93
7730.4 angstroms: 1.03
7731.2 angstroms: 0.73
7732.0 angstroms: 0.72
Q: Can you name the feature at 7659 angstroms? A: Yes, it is [S II] 6716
